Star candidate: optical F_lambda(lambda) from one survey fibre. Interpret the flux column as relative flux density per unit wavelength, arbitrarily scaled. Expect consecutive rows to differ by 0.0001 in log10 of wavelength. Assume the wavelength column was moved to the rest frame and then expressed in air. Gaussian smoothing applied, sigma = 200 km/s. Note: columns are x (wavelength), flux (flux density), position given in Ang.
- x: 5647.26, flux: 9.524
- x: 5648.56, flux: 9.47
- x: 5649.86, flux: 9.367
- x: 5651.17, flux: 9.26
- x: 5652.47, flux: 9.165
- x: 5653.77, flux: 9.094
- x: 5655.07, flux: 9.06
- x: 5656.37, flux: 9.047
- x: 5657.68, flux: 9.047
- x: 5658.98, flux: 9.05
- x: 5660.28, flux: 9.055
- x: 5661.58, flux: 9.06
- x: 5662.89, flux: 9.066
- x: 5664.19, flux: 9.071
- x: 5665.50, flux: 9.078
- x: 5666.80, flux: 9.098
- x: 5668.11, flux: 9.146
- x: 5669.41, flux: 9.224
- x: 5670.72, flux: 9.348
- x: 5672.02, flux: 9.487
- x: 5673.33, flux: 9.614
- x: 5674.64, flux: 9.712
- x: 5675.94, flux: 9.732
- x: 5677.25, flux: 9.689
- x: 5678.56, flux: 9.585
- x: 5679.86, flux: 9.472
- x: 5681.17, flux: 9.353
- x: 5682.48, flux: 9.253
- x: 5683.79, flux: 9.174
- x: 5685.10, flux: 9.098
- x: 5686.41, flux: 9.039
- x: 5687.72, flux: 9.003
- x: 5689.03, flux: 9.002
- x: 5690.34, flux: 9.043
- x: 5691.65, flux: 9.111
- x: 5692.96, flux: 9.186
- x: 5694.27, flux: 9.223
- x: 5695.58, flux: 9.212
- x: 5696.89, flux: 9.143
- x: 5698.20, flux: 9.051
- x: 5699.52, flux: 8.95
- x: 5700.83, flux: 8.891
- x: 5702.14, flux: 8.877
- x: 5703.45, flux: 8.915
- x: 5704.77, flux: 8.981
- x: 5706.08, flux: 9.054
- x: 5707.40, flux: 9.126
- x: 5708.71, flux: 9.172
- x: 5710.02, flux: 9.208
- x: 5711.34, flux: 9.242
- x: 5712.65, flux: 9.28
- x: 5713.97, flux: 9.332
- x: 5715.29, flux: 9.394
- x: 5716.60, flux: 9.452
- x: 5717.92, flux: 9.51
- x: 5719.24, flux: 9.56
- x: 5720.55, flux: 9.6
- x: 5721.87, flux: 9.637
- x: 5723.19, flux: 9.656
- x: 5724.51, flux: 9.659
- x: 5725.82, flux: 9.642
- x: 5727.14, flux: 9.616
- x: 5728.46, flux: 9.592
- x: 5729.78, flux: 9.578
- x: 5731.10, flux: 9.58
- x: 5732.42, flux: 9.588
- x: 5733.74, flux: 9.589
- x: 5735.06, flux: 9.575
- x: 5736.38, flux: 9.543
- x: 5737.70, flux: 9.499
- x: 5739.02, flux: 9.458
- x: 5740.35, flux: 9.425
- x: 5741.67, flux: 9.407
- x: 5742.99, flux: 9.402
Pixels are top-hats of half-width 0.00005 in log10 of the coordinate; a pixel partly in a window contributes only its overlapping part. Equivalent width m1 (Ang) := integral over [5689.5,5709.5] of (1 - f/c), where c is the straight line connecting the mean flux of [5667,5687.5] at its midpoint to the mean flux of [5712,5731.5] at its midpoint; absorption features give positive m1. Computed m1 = 0.8 Ang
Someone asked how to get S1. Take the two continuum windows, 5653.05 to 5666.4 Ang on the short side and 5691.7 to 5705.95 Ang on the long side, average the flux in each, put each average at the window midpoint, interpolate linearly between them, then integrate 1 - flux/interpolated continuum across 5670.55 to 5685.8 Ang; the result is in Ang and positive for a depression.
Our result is -0.7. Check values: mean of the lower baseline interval 9.07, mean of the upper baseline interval 9.05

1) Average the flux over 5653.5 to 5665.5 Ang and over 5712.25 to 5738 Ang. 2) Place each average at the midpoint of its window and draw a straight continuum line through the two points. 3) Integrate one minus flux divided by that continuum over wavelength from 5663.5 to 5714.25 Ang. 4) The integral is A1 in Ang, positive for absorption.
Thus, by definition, 0.4 Ang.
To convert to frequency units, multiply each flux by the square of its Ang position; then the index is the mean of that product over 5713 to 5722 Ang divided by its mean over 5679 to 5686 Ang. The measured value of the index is 1.0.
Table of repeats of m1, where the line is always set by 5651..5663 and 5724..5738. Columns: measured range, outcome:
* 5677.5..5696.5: 0.2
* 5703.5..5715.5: 0.3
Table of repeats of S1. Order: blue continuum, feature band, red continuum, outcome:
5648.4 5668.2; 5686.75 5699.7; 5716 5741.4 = 0.3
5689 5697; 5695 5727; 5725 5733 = 0.3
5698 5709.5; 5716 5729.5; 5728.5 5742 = -0.4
